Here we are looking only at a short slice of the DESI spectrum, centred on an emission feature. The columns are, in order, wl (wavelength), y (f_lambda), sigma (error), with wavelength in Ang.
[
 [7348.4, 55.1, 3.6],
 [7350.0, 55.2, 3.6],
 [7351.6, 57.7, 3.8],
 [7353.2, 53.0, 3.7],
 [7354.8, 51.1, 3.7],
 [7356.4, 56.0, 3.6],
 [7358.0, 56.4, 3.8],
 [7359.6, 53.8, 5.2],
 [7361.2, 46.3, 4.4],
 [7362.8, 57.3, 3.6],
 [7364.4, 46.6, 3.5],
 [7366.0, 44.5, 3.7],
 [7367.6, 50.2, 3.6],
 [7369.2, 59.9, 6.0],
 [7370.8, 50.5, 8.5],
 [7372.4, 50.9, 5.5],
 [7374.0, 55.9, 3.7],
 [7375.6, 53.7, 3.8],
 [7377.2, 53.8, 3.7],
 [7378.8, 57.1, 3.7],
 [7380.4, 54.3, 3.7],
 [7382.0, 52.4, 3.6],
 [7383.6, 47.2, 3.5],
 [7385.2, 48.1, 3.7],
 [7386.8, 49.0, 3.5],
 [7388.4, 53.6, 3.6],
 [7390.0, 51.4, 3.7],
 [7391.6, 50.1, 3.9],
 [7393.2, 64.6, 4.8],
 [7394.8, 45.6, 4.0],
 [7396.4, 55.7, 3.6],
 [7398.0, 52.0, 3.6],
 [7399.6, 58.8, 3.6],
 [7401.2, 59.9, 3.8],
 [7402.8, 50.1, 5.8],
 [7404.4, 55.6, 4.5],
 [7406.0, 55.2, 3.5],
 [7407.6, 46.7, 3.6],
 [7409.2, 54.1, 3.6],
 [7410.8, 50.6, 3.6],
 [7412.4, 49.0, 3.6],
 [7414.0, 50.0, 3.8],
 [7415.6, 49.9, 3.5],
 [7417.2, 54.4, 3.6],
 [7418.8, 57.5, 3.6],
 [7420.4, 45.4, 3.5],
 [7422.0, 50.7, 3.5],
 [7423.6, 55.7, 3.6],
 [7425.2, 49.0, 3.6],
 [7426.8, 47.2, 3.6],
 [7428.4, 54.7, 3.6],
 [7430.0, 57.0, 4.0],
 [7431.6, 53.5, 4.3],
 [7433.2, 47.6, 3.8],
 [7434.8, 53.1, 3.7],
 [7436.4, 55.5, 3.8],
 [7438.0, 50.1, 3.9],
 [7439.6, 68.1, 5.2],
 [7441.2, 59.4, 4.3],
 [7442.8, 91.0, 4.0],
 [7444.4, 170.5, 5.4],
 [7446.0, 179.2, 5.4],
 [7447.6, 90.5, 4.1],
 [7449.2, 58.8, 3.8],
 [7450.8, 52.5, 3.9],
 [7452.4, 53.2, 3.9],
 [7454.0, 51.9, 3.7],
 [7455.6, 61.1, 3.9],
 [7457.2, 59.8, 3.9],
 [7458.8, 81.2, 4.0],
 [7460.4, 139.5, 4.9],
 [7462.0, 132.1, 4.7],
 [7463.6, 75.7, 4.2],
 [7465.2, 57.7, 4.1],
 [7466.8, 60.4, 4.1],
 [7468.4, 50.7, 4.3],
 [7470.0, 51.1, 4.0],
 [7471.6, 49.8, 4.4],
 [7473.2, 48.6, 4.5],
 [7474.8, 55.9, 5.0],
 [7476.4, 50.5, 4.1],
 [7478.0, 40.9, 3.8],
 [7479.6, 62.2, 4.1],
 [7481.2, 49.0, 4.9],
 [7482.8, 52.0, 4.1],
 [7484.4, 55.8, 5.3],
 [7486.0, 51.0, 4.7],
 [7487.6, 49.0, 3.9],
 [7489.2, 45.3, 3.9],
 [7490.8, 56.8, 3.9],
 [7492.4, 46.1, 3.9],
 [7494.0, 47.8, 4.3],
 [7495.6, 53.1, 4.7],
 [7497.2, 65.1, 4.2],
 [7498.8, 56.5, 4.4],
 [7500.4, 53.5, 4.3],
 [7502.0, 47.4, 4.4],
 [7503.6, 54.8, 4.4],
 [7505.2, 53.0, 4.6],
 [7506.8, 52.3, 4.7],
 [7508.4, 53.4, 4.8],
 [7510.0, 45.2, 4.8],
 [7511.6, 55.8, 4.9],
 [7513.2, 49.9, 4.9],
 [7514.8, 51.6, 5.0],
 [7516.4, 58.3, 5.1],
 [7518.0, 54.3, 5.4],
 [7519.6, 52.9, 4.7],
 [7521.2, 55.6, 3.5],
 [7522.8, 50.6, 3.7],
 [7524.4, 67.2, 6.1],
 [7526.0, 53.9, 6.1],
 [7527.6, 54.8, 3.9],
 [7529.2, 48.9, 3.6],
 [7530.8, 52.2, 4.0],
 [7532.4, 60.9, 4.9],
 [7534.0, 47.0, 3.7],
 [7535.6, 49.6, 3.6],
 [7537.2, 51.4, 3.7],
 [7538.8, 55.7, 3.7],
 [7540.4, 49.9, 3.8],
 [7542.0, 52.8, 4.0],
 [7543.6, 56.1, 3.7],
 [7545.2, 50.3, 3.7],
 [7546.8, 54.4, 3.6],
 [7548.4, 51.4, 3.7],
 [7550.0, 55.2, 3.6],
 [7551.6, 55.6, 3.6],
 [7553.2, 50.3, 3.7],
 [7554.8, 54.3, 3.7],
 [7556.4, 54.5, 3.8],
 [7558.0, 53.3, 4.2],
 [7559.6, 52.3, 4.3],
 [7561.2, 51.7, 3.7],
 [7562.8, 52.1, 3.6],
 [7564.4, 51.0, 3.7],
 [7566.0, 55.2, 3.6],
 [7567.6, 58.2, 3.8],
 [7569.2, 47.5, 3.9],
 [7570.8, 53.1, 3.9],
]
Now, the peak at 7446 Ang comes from [S II]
